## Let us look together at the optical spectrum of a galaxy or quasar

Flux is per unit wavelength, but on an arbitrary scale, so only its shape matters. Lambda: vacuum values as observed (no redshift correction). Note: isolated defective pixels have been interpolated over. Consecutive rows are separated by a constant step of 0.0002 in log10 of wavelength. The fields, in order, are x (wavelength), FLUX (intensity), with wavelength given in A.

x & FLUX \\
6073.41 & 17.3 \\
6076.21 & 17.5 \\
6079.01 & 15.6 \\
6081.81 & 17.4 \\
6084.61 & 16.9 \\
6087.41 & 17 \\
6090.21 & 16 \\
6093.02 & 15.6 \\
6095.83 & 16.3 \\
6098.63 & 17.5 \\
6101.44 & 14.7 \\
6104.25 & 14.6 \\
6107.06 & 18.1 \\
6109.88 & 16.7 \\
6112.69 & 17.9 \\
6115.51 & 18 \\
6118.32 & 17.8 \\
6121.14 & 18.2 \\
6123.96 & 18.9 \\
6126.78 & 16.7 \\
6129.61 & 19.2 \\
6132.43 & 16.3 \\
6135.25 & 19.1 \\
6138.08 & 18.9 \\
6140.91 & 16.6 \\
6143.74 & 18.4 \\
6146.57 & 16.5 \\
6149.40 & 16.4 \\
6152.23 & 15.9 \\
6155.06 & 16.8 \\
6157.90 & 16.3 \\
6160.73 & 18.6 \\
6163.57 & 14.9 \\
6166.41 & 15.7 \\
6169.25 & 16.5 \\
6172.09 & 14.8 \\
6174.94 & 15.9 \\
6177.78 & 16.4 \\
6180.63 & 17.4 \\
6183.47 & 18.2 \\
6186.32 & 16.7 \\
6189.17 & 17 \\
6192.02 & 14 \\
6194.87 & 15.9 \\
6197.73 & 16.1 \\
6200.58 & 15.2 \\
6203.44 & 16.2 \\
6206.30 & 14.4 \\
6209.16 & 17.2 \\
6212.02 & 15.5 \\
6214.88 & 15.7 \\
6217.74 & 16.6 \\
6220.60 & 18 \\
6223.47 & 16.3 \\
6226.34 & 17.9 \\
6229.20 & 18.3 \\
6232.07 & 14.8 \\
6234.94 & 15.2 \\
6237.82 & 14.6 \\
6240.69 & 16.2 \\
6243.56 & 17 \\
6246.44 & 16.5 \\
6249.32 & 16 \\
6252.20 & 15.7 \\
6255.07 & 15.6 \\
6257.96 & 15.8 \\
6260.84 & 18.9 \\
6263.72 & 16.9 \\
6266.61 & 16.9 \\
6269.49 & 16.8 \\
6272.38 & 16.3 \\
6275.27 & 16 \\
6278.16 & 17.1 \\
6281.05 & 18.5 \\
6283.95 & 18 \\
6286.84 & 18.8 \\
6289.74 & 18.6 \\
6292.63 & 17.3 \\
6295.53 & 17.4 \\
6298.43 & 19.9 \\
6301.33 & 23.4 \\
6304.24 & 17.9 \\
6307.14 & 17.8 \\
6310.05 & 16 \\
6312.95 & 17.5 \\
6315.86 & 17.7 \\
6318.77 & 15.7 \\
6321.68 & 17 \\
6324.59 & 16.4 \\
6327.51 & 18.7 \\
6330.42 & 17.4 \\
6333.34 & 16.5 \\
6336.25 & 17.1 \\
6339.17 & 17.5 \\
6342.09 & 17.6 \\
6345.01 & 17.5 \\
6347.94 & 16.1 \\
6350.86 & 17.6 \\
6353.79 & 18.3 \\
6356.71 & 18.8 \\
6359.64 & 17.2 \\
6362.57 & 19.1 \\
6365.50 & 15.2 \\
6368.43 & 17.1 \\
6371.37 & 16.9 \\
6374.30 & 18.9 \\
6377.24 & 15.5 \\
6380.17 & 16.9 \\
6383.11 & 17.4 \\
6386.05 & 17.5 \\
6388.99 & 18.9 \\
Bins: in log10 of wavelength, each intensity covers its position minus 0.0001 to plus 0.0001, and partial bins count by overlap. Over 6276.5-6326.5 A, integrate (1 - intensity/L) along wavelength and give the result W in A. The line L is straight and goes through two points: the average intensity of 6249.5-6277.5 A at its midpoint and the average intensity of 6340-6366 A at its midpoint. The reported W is -2.8 A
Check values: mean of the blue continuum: 16.5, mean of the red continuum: 17.6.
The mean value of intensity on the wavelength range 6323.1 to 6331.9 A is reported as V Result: 17.5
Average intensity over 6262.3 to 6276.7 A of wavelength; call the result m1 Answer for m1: 16.6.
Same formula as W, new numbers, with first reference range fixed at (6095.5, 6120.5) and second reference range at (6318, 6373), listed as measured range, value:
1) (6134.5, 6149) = -0.7 A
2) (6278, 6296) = -0.9 A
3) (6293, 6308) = -1.7 A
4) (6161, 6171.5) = 0.7 A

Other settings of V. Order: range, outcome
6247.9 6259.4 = 15.8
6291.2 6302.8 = 19.5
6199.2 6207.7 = 15.3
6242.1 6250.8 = 16.5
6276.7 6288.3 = 18.1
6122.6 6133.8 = 17.8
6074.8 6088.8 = 16.9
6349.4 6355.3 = 18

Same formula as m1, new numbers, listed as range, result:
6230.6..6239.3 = 14.9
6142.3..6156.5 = 16.8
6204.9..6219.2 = 15.9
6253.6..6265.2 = 16.8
